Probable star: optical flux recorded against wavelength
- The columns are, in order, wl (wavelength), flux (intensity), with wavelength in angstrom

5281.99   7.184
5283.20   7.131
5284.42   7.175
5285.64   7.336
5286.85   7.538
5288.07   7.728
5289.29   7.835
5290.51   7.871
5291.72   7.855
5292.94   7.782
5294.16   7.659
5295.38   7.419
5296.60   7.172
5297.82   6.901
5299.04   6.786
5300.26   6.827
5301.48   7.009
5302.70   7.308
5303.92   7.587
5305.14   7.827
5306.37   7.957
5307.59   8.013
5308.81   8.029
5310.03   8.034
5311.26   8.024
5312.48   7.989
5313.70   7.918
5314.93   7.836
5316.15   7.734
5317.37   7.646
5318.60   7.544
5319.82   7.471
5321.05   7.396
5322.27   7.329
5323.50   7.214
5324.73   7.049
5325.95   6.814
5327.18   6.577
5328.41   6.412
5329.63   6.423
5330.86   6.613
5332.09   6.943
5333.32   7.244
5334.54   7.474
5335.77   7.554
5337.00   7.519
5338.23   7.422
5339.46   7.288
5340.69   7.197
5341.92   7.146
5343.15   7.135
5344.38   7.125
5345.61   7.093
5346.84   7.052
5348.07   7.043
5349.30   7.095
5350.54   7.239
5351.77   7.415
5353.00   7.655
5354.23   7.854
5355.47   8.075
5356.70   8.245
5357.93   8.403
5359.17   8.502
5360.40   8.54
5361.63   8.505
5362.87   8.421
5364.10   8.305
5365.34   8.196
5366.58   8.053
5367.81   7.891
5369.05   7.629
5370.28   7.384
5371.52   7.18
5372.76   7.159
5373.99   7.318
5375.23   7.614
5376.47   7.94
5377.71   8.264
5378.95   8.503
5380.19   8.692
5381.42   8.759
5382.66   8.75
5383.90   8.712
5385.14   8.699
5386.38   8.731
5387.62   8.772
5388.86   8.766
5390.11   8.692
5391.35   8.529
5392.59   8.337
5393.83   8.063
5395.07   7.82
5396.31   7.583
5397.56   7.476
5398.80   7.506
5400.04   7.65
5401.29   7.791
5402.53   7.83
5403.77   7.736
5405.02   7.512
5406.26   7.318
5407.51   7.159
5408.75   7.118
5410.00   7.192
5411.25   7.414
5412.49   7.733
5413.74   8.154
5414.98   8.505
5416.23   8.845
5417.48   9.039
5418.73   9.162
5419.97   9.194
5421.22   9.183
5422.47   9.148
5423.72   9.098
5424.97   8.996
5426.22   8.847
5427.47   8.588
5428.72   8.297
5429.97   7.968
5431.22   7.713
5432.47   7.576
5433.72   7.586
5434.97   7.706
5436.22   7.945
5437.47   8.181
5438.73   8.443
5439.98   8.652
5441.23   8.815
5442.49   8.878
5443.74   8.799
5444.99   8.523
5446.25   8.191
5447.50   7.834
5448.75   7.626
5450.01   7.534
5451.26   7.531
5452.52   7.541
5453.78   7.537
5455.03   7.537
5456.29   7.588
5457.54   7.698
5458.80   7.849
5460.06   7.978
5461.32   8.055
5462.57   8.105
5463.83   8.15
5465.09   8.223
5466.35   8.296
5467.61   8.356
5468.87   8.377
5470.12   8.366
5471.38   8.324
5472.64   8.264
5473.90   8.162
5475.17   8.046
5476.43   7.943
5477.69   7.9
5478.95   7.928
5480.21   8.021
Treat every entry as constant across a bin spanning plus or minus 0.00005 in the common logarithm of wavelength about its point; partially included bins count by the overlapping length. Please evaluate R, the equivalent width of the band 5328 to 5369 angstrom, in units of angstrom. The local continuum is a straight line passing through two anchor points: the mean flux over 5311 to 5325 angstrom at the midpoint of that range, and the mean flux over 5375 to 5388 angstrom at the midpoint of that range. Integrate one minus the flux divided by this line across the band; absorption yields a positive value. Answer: 2.5 angstrom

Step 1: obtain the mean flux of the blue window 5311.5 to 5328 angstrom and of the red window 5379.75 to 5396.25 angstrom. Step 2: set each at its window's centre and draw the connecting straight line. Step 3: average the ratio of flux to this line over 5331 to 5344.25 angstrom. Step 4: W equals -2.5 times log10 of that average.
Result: 0.07 mag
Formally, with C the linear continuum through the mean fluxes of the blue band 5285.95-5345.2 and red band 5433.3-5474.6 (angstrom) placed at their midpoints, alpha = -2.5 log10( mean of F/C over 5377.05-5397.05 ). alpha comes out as -0.10 mag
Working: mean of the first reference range 7.4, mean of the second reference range 8.08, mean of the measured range 8.47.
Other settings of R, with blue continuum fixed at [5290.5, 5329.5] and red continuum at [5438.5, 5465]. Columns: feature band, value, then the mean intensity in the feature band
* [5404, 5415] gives 0.5 angstrom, 7.52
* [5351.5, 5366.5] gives -1.0 angstrom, 8.19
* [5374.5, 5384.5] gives -0.8 angstrom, 8.39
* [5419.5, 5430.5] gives -1.2 angstrom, 8.81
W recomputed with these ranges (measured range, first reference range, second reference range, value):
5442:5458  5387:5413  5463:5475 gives 0.03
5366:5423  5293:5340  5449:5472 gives -0.06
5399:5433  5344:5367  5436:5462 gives -0.03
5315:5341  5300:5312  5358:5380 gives 0.09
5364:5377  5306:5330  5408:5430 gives 0.05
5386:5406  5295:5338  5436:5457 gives -0.03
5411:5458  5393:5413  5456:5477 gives -0.06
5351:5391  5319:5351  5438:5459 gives -0.11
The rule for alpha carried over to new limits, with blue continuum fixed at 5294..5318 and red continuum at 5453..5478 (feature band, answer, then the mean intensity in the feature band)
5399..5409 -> 0.05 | 7.53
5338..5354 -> 0.07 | 7.24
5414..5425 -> -0.14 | 8.99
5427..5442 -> -0.02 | 8.12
